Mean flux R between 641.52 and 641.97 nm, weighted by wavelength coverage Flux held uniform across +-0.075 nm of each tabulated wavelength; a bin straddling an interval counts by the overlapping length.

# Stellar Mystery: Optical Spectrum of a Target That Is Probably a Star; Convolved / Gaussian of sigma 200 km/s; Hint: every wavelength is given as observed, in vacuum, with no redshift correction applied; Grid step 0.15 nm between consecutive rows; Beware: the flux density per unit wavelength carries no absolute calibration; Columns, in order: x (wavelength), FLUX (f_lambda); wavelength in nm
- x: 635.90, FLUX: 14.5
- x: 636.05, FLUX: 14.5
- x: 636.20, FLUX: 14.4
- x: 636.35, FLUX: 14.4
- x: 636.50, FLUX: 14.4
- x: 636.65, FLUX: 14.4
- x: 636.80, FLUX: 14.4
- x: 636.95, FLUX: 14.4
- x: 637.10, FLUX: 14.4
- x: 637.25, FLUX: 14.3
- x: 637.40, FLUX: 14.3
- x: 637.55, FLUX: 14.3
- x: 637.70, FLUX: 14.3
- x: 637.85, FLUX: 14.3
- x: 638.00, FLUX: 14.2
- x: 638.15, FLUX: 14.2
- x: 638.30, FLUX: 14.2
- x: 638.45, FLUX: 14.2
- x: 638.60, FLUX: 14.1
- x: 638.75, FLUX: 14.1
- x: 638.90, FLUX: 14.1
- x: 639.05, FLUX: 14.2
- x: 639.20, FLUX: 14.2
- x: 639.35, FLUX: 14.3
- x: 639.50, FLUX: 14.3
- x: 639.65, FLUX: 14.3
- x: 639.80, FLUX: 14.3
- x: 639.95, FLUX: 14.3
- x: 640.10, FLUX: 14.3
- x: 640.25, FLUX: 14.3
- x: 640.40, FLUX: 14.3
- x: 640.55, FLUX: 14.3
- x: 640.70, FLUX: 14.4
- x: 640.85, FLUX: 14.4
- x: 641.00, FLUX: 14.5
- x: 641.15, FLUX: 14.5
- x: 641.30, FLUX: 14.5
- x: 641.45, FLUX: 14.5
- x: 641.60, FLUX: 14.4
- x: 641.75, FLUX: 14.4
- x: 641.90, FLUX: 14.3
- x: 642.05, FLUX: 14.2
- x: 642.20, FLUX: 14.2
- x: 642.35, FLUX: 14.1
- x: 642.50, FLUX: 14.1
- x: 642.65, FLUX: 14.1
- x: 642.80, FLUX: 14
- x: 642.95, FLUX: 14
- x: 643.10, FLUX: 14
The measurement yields 14.4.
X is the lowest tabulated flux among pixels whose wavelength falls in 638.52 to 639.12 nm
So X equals 14.1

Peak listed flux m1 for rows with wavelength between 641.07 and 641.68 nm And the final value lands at 14.5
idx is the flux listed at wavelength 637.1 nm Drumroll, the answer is 14.4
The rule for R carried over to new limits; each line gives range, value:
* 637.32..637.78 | 14.3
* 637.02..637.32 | 14.4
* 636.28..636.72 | 14.4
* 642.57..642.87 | 14.1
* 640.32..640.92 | 14.3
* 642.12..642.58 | 14.1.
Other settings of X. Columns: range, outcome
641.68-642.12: 14.2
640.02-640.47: 14.3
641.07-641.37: 14.5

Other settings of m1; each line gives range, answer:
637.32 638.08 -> 14.3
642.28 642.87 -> 14.1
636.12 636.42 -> 14.4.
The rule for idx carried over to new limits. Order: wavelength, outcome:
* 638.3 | 14.2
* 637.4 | 14.3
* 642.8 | 14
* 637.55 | 14.3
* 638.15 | 14.2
